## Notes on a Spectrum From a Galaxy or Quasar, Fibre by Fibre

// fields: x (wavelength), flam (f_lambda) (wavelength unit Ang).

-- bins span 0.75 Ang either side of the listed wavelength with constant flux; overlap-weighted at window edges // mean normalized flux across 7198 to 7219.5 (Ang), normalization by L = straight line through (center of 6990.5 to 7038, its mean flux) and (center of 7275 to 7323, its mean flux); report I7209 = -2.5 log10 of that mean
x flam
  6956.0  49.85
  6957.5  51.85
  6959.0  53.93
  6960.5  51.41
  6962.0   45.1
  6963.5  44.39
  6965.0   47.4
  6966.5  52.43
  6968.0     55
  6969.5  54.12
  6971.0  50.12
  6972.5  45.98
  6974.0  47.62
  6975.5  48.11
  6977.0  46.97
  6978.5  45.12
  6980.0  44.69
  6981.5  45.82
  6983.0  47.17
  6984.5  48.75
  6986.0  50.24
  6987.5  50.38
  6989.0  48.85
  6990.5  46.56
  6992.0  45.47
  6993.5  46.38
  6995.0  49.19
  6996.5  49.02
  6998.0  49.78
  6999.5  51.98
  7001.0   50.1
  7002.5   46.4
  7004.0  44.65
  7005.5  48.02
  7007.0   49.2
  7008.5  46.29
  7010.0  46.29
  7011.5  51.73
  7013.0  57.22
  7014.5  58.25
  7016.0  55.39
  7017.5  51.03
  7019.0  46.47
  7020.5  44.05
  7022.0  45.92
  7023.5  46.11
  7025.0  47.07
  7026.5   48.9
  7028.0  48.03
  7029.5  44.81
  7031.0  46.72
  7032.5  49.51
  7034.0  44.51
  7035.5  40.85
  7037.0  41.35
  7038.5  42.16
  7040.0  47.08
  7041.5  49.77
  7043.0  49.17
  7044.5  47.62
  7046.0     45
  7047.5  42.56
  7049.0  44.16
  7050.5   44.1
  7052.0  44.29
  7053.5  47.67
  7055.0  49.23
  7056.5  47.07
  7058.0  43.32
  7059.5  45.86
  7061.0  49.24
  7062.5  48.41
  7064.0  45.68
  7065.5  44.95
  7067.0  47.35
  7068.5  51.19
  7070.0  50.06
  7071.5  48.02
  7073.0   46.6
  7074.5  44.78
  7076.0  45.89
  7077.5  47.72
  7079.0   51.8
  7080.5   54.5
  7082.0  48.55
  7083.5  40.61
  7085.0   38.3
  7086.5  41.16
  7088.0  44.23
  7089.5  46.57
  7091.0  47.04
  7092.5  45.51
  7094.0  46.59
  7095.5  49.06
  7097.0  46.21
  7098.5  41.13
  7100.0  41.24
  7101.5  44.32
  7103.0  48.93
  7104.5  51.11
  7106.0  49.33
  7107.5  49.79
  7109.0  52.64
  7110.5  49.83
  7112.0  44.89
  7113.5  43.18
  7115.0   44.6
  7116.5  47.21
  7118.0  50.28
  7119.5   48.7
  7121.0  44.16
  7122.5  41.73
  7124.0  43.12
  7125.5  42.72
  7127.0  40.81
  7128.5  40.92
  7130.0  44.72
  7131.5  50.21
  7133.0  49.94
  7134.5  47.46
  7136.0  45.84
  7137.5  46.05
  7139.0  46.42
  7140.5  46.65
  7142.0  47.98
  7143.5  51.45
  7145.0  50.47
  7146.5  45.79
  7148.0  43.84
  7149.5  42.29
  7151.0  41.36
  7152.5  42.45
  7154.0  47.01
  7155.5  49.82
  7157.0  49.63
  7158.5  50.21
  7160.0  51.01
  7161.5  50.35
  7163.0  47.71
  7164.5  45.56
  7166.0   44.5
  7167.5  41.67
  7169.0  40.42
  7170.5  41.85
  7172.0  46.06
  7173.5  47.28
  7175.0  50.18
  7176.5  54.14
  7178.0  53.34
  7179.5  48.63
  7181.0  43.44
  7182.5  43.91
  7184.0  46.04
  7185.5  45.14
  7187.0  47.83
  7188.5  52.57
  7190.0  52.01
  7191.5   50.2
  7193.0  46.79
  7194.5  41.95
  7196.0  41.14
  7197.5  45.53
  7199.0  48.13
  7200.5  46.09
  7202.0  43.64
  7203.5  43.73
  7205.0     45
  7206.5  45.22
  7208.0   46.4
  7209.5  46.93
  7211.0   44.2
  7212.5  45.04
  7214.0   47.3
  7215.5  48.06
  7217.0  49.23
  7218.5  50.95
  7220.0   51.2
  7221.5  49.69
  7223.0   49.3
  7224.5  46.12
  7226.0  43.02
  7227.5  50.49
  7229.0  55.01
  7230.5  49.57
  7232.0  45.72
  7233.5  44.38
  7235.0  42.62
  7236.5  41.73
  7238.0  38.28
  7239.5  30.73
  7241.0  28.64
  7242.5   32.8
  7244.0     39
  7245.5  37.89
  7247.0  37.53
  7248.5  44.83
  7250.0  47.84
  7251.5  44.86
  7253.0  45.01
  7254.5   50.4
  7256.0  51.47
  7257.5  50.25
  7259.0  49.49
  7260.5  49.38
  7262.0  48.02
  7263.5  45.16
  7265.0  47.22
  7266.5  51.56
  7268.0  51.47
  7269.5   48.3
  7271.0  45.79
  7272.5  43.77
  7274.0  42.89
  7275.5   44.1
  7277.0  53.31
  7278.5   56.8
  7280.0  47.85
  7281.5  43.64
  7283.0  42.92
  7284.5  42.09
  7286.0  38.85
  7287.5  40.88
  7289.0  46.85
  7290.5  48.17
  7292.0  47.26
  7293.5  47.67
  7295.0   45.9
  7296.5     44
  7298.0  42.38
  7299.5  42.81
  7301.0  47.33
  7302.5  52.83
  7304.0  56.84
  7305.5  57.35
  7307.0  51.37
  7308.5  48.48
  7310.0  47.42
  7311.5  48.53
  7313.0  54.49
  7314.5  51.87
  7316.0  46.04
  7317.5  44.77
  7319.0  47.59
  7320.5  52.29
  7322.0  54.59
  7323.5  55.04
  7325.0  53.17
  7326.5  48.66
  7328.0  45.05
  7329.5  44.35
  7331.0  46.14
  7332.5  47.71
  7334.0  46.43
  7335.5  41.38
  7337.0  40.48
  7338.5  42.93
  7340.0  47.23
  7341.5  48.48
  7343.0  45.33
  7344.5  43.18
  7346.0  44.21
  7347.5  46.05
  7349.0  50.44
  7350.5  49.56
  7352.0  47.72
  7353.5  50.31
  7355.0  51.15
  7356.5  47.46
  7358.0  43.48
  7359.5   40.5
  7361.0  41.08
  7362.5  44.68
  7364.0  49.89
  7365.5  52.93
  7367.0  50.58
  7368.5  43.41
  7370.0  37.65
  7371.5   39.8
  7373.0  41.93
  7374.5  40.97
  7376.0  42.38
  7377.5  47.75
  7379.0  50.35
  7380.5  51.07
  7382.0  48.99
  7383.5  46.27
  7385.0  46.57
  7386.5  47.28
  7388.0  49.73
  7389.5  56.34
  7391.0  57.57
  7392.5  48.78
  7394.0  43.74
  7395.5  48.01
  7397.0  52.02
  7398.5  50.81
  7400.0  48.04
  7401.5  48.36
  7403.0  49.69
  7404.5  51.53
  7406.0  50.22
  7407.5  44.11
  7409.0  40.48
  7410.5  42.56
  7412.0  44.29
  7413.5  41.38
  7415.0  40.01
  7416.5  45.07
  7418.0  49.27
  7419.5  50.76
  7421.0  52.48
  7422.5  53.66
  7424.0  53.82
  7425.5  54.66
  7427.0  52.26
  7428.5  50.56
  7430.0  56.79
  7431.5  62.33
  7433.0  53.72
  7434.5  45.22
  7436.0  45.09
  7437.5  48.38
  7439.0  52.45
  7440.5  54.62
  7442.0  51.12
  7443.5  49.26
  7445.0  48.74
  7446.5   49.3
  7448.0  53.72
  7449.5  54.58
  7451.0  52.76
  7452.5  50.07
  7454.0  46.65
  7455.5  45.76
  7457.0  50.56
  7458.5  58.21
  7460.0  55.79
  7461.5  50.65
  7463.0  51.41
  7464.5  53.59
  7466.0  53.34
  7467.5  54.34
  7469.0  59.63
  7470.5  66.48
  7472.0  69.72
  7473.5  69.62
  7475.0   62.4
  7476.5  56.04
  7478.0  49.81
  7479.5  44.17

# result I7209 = 0.04 mag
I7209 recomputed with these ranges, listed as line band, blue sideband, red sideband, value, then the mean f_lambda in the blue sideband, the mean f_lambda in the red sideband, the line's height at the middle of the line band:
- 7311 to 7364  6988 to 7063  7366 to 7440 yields 0.02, 47.5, 48.4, 48.2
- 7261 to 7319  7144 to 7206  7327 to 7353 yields -0.04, 46.6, 45.8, 46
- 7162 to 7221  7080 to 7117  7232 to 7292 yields -0.03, 46.2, 44.6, 45.3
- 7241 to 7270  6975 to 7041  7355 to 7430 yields 0.05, 47.8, 47.6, 47.7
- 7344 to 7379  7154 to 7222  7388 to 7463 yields 0.08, 47.1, 50.1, 49.3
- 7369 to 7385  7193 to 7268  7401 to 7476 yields 0.12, 45.3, 51.9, 49.9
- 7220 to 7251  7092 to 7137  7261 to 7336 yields 0.10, 46.2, 47.8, 47.3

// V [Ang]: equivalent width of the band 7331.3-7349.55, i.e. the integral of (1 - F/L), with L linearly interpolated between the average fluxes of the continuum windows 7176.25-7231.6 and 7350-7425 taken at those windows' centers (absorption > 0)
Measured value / 0.8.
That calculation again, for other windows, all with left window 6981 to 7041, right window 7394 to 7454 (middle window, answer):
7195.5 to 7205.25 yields 0.8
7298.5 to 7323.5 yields -0.6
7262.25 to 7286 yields 1.1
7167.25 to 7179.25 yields 0.4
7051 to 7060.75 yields 0.4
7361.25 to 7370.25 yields 0.5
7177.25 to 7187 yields 0.4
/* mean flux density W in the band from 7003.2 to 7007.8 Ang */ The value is 47.3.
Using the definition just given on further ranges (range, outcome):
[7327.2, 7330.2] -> 44.8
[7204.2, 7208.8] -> 45.5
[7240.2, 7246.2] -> 34.5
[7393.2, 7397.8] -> 48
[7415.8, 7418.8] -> 47.3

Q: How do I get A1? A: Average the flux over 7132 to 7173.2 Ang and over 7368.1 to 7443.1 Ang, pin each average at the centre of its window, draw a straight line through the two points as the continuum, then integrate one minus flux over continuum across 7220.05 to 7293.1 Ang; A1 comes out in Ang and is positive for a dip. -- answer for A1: 3.0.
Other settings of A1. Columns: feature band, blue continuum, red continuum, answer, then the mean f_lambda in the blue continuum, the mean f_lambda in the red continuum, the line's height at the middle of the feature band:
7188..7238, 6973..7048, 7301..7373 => 0.9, 47.7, 47.6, 47.6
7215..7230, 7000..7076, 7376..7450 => -0.3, 47.3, 49.6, 48.4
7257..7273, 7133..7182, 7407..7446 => -0.1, 46.9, 49.4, 47.9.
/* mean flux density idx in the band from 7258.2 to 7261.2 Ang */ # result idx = 49.4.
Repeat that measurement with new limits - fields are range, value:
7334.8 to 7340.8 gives 43.1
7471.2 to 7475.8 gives 67.1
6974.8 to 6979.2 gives 46.7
